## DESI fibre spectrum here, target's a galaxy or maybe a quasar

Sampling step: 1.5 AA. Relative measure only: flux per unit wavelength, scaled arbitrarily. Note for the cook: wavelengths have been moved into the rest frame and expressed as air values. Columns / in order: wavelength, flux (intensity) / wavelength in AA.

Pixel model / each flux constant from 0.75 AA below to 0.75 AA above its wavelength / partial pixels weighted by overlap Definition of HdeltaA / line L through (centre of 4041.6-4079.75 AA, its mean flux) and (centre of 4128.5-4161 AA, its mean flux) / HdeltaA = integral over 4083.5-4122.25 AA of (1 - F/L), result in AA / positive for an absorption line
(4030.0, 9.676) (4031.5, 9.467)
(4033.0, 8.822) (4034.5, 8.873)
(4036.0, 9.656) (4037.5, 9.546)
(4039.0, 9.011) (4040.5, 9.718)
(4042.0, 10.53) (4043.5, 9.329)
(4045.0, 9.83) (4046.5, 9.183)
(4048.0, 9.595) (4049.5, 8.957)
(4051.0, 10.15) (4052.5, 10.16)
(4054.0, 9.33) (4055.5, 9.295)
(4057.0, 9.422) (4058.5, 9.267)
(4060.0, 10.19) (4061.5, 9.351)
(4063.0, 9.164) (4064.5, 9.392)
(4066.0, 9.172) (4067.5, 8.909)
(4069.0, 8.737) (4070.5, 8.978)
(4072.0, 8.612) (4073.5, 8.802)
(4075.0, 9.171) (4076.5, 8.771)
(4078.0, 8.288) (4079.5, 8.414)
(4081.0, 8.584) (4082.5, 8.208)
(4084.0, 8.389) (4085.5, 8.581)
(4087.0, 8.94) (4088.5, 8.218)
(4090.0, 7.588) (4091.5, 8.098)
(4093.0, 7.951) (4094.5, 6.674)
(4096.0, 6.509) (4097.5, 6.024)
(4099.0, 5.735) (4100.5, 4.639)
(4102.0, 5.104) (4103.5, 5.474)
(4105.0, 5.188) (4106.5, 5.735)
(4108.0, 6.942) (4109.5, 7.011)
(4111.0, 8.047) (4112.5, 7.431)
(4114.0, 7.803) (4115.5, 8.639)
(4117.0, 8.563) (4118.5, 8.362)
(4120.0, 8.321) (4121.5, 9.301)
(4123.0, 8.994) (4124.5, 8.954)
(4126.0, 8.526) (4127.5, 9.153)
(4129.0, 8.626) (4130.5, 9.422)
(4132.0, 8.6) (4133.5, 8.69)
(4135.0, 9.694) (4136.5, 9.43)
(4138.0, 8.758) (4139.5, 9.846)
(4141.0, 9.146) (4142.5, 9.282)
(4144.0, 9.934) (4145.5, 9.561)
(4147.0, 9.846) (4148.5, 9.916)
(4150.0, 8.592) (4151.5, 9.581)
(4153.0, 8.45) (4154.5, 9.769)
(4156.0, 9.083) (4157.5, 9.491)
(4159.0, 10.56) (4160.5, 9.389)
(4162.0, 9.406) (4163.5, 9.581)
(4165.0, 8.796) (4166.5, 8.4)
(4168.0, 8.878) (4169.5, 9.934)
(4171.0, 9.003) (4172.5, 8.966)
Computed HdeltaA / 8.5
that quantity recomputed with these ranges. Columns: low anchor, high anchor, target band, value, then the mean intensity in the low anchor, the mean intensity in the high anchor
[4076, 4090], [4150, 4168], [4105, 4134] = 2.2 AA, 8.43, 9.27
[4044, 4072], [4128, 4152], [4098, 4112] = 5.0 AA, 9.37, 9.3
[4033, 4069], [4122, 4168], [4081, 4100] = 3.6 AA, 9.45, 9.24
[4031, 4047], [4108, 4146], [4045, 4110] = 7.0 AA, 9.46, 8.76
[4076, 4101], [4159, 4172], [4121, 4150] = -2.0 AA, 7.64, 9.25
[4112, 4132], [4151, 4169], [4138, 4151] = -0.7 AA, 8.64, 9.29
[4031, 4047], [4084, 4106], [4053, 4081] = -3.2 AA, 9.46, 6.81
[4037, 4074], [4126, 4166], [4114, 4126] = 0.9 AA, 9.39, 9.31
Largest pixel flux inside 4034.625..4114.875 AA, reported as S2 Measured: 10.53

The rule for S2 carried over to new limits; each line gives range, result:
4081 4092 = 8.94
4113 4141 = 9.846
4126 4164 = 10.56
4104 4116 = 8.639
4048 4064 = 10.19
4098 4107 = 5.735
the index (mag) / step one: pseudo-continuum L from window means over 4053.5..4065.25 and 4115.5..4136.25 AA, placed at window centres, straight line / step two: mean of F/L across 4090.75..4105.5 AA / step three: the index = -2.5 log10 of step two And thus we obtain 0.43 mag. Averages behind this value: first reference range 9.43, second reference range 8.87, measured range 6.16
